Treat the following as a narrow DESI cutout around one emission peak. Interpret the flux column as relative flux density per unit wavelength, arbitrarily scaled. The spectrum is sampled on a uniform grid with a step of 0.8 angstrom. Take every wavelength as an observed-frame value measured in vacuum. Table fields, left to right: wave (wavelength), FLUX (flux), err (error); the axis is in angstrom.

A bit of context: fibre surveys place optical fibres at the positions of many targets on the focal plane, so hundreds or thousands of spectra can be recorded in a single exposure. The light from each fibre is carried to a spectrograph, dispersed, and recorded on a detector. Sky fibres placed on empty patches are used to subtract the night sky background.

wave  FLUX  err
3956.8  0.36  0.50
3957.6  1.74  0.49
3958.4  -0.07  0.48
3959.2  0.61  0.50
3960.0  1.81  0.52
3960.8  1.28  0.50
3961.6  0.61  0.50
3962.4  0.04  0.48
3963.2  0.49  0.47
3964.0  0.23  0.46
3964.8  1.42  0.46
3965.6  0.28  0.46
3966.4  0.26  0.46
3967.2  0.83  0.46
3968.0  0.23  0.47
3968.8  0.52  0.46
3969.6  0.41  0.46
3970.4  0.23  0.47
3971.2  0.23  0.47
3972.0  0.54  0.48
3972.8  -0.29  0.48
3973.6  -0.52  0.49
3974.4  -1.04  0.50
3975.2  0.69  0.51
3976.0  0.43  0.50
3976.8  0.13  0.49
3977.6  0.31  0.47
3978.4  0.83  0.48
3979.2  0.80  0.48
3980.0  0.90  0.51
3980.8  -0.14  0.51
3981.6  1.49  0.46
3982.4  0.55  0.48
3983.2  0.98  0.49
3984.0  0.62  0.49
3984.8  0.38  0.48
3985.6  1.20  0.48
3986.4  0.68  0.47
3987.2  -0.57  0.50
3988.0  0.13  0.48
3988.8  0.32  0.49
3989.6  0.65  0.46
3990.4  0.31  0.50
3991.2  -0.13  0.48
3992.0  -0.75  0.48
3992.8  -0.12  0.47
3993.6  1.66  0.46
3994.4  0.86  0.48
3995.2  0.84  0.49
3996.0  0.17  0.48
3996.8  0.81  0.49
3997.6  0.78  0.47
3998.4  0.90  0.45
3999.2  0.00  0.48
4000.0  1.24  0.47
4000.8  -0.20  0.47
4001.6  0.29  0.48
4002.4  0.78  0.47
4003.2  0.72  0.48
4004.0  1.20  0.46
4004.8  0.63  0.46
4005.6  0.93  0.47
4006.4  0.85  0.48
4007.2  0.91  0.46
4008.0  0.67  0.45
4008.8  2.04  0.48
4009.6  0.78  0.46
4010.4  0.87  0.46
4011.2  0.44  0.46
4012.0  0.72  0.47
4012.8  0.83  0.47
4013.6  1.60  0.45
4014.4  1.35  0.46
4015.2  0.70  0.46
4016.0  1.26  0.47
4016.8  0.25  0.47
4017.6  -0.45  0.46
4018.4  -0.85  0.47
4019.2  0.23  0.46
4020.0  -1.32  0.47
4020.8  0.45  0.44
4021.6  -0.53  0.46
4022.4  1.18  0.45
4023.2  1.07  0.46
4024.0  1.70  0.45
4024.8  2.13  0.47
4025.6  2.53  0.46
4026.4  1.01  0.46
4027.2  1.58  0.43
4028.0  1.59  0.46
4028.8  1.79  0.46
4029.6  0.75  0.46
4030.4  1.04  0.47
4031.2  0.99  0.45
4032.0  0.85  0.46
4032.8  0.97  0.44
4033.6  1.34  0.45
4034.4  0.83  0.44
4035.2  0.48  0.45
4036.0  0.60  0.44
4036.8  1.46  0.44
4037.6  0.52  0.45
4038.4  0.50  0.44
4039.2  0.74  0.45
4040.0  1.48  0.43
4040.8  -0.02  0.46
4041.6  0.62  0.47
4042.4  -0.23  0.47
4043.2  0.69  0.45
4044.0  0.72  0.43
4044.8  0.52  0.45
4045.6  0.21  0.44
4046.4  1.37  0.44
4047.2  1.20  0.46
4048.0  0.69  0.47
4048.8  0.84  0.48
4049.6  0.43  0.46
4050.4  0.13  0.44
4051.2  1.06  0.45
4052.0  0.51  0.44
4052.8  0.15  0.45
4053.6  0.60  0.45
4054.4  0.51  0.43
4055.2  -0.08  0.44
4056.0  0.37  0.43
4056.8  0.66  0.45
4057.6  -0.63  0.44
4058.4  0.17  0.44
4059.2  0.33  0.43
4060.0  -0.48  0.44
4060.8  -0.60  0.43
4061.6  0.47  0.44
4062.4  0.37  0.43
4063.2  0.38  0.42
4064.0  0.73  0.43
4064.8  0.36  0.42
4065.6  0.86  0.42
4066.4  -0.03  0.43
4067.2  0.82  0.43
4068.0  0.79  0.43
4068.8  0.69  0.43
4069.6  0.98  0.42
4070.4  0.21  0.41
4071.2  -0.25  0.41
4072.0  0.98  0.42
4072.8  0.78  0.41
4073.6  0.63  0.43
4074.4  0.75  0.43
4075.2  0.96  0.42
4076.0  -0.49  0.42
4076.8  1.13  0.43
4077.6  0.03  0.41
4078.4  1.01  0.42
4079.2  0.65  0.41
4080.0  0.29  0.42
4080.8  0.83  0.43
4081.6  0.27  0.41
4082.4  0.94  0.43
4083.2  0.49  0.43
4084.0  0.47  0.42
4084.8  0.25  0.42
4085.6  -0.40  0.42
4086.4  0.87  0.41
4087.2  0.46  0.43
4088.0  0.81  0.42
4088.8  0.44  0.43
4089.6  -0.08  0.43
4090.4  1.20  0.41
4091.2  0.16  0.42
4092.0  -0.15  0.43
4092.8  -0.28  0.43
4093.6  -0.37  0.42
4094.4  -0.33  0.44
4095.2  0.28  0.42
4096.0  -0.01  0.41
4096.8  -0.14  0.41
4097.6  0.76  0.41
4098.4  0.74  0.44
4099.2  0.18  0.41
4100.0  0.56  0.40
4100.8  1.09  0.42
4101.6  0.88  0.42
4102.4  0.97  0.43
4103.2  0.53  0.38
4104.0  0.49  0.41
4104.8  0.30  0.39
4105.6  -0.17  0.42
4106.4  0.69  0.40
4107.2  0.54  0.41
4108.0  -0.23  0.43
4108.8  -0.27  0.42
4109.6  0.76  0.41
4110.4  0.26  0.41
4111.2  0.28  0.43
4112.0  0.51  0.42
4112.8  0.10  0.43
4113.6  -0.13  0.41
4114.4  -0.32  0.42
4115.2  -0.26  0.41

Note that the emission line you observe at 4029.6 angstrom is Lyman alpha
